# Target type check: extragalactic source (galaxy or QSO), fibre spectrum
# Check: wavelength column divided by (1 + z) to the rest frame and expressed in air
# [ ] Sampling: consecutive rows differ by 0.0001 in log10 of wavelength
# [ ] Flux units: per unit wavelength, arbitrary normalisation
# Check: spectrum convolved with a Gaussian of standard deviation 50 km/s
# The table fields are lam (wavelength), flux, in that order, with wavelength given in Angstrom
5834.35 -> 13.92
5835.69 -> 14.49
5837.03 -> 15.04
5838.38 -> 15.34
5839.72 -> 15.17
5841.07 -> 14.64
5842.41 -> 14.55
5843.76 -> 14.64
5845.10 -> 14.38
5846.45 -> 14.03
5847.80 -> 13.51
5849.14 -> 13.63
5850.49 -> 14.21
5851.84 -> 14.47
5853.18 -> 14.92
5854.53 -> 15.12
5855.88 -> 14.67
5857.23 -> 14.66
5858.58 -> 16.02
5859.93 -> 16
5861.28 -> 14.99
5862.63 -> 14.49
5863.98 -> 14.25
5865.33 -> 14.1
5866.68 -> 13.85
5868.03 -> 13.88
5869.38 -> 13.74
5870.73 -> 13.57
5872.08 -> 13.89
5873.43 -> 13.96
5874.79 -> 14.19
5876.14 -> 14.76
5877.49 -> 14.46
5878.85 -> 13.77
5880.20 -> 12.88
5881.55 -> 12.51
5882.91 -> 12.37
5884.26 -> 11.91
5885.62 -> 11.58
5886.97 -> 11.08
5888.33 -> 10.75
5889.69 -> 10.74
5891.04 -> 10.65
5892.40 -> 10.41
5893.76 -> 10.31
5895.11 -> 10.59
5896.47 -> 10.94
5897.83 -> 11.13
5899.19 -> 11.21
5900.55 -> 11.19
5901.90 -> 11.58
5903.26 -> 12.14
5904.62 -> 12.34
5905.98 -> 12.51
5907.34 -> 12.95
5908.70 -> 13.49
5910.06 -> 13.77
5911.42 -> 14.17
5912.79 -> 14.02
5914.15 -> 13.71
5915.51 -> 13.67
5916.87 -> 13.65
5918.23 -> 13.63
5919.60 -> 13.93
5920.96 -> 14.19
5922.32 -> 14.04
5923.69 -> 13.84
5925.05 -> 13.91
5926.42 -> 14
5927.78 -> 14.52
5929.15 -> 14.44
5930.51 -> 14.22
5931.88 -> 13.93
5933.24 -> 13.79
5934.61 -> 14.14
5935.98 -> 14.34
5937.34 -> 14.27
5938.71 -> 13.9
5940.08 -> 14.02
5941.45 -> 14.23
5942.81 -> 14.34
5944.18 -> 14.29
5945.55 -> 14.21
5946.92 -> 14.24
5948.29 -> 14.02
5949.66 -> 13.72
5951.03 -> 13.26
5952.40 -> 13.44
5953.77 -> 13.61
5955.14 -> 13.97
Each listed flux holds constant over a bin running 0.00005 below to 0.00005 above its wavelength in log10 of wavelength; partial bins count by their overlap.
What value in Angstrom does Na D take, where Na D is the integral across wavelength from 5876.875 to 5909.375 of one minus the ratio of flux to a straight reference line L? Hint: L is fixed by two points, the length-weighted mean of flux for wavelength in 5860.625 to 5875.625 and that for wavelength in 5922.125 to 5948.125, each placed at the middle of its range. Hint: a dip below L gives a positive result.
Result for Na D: 5.3 Angstrom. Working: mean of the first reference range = 14.1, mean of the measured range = 11.8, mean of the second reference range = 14.1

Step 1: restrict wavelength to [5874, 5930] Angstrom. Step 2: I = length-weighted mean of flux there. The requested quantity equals 12.7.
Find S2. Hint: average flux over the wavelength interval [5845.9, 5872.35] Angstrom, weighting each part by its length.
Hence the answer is 14.4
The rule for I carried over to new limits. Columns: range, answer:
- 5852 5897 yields 13.2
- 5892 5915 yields 12.2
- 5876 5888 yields 12.7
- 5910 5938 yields 14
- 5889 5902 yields 10.8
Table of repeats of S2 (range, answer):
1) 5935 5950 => 14.2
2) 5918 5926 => 13.9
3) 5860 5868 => 14.4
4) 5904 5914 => 13.3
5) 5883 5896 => 11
